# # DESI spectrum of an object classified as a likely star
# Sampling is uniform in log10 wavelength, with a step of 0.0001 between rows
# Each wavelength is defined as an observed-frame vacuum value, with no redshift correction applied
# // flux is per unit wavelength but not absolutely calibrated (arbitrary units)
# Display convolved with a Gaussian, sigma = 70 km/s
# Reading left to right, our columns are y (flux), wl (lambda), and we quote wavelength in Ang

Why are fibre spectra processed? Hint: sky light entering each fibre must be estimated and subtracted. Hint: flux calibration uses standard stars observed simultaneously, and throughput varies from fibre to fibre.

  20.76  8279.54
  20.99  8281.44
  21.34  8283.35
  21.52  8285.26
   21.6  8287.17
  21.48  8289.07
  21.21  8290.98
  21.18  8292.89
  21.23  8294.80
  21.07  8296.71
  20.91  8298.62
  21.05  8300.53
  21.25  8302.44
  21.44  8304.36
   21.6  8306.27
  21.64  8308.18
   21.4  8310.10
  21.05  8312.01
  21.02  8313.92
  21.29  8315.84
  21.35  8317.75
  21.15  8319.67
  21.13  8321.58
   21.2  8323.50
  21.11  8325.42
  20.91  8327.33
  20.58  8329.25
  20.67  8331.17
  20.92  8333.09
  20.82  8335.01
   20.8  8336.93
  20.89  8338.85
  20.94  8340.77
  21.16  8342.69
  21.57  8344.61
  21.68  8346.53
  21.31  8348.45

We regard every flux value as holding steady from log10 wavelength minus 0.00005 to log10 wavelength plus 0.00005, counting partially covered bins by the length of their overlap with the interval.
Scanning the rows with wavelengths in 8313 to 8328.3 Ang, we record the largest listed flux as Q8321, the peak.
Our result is 21.35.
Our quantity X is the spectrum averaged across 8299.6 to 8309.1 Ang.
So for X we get 21.4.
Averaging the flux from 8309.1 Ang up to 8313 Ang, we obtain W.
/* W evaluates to 21.2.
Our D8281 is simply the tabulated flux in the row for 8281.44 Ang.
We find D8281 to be 20.99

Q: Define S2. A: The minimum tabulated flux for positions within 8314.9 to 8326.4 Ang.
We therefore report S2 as 21.11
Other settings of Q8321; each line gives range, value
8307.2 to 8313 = 21.64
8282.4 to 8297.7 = 21.6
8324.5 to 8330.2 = 21.11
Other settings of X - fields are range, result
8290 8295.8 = 21.2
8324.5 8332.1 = 20.8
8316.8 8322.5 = 21.2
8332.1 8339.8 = 20.8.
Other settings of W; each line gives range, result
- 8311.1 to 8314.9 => 21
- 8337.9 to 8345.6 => 21.2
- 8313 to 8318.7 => 21.2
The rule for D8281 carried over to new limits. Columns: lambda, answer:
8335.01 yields 20.82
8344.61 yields 21.57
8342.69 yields 21.16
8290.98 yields 21.21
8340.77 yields 20.94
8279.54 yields 20.76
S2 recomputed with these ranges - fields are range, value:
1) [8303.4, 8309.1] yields 21.44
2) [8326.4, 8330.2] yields 20.58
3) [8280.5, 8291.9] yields 20.99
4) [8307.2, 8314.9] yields 21.02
